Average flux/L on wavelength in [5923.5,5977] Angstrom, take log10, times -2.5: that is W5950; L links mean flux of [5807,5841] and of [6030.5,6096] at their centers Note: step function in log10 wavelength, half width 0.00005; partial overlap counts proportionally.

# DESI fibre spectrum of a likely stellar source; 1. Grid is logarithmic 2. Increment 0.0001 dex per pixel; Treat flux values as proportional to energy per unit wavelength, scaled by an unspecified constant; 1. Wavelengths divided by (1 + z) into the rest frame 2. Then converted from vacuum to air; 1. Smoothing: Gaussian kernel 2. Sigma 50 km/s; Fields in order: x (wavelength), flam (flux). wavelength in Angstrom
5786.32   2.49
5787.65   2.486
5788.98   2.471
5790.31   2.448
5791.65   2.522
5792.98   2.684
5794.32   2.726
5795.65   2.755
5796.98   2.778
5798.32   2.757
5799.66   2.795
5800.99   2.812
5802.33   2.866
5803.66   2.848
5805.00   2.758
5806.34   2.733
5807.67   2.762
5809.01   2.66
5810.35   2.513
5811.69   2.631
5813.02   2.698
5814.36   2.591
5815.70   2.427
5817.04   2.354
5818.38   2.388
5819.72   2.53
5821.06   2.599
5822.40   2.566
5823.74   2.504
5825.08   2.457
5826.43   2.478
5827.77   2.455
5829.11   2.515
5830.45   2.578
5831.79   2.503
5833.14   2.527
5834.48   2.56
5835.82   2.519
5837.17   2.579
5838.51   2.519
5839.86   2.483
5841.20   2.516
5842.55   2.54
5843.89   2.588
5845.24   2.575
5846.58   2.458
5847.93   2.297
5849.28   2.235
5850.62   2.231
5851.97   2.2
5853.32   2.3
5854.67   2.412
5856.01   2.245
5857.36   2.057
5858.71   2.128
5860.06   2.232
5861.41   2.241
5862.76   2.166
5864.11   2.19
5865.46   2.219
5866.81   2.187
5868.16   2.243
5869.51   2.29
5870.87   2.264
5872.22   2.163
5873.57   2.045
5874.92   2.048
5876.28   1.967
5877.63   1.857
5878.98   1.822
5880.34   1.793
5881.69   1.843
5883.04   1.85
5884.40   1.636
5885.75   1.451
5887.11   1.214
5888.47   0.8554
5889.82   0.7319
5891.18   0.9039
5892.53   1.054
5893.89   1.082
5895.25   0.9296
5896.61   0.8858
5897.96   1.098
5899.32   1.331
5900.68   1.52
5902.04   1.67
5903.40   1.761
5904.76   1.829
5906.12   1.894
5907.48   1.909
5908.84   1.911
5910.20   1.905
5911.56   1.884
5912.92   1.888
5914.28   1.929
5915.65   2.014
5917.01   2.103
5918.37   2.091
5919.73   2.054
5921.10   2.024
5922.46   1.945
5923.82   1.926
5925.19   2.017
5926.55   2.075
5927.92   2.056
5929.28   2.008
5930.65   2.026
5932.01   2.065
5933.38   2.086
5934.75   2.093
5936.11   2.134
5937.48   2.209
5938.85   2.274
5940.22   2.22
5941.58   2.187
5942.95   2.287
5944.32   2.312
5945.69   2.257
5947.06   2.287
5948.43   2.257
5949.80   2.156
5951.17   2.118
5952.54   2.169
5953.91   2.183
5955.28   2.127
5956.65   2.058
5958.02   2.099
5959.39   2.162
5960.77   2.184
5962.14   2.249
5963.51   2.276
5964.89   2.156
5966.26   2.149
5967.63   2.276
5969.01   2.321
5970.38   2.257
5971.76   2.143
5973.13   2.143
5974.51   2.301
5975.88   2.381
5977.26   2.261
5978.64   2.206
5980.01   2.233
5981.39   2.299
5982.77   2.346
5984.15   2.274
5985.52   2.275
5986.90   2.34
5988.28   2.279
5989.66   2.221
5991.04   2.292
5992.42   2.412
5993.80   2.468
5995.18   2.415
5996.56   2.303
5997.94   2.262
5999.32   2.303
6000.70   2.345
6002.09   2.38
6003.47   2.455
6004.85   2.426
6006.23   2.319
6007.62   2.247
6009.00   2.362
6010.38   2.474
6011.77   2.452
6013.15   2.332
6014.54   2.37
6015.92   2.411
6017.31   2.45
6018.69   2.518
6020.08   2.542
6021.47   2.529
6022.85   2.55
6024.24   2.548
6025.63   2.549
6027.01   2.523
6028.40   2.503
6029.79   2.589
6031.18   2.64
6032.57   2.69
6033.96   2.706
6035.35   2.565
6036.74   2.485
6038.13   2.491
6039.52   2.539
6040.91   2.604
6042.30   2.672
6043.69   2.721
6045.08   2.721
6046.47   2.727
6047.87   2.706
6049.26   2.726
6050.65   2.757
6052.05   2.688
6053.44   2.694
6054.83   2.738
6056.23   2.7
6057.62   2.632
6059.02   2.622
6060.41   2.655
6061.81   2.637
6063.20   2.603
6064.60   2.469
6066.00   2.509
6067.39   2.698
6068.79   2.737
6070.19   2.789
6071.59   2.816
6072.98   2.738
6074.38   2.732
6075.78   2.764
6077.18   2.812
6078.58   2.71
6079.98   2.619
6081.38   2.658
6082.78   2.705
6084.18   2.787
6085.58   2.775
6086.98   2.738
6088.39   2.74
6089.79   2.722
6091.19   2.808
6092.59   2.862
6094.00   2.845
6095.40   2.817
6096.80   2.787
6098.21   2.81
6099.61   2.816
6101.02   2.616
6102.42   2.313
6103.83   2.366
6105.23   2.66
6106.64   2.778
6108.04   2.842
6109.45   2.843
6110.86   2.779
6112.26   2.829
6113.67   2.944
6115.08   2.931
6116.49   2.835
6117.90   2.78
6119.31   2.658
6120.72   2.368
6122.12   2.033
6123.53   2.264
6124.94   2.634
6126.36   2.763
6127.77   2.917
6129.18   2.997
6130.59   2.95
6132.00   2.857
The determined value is 0.20 mag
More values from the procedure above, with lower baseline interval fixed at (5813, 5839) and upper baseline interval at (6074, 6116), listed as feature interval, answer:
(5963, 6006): 0.156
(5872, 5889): 0.425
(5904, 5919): 0.312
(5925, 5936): 0.254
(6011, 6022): 0.098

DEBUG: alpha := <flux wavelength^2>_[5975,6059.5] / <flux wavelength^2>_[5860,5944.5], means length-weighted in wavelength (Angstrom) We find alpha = 1.4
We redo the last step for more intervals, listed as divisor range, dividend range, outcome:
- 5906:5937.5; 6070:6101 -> 1.45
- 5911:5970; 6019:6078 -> 1.29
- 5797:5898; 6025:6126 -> 1.31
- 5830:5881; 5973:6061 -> 1.15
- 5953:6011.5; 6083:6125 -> 1.23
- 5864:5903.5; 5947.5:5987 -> 1.41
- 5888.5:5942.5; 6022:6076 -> 1.55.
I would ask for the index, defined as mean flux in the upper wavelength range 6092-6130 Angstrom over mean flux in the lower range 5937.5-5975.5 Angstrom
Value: 1.23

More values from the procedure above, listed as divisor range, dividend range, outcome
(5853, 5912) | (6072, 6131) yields 1.54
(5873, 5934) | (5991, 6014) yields 1.39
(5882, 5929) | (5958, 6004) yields 1.39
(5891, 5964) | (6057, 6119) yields 1.41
